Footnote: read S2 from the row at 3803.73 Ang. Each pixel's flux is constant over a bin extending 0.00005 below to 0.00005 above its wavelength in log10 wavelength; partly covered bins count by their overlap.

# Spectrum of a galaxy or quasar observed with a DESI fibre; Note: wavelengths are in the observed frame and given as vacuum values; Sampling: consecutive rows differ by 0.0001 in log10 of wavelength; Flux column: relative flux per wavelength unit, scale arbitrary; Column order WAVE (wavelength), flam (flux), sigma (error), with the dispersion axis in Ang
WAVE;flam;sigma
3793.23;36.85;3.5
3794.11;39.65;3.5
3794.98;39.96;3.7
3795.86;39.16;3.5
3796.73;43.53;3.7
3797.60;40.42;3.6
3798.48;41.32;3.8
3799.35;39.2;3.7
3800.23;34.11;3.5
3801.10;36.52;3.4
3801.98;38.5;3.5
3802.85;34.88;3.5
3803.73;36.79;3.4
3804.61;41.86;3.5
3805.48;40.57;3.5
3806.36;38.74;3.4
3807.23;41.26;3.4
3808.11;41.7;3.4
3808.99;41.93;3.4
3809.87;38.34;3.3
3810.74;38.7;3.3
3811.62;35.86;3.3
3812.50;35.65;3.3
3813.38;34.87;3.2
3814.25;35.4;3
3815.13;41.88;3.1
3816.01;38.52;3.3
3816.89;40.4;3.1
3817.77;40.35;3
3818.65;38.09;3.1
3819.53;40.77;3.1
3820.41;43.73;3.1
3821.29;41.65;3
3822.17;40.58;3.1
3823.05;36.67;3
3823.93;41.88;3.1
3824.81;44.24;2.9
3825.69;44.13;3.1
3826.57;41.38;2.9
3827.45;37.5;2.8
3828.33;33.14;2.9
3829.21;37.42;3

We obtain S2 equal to 36.79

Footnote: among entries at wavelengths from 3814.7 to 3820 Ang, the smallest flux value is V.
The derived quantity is 38.09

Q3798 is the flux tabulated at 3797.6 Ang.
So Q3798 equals 40.42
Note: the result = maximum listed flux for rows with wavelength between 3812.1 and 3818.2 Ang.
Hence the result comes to 41.88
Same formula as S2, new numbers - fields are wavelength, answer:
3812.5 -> 35.65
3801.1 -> 36.52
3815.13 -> 41.88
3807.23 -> 41.26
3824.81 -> 44.24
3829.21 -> 37.42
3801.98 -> 38.5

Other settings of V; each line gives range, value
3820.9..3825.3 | 36.67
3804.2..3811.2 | 38.34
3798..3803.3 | 34.11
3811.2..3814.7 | 34.87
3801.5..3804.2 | 34.88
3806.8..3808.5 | 41.26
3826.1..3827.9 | 37.5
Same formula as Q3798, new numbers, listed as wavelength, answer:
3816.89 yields 40.4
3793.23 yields 36.85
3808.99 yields 41.93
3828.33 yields 33.14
